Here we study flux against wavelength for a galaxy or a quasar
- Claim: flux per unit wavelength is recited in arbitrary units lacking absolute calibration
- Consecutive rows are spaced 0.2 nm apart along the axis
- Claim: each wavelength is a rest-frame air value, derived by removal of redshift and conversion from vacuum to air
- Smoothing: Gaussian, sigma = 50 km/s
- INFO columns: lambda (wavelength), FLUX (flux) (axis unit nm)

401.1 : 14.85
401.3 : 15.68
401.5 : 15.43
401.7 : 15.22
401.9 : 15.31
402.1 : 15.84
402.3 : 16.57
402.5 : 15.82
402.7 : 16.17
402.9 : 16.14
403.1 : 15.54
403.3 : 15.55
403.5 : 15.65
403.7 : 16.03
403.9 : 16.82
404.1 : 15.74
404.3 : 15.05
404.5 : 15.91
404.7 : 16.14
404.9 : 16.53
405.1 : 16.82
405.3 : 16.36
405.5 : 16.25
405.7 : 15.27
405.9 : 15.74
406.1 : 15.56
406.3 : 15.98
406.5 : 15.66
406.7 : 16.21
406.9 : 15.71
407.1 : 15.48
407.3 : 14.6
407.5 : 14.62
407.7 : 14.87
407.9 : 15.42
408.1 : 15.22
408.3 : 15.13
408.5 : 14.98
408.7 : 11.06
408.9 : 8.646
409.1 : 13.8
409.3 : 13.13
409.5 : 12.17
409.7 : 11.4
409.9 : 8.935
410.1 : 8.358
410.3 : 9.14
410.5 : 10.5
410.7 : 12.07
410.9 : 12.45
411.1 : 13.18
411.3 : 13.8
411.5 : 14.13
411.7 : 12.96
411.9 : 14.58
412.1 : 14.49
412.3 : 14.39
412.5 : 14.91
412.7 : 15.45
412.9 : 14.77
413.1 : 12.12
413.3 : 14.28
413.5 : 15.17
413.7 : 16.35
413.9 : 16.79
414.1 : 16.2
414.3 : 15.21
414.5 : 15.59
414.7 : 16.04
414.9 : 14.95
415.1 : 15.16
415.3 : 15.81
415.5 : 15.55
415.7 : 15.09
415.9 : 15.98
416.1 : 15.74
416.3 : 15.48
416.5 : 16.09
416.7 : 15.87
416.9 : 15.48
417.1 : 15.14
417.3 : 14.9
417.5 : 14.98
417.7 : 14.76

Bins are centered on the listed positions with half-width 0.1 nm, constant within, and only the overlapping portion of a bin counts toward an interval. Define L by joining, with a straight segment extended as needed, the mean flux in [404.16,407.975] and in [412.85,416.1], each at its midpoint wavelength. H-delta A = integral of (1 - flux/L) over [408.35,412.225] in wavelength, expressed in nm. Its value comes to 0.84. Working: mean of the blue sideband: 15.7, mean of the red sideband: 15.3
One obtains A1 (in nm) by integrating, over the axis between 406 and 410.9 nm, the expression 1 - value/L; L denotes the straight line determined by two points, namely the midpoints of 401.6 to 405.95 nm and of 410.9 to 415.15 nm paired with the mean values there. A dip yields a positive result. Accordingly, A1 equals 0.667 nm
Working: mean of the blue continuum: 15.9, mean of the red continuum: 14.7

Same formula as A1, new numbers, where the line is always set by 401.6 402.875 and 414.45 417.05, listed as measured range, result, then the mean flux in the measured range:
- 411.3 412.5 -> 0.116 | 14.2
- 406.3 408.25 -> 0.051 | 15.3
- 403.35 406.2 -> -0.034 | 16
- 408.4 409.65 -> 0.275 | 12.3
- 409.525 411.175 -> 0.516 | 10.8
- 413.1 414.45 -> 0.020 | 15.4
